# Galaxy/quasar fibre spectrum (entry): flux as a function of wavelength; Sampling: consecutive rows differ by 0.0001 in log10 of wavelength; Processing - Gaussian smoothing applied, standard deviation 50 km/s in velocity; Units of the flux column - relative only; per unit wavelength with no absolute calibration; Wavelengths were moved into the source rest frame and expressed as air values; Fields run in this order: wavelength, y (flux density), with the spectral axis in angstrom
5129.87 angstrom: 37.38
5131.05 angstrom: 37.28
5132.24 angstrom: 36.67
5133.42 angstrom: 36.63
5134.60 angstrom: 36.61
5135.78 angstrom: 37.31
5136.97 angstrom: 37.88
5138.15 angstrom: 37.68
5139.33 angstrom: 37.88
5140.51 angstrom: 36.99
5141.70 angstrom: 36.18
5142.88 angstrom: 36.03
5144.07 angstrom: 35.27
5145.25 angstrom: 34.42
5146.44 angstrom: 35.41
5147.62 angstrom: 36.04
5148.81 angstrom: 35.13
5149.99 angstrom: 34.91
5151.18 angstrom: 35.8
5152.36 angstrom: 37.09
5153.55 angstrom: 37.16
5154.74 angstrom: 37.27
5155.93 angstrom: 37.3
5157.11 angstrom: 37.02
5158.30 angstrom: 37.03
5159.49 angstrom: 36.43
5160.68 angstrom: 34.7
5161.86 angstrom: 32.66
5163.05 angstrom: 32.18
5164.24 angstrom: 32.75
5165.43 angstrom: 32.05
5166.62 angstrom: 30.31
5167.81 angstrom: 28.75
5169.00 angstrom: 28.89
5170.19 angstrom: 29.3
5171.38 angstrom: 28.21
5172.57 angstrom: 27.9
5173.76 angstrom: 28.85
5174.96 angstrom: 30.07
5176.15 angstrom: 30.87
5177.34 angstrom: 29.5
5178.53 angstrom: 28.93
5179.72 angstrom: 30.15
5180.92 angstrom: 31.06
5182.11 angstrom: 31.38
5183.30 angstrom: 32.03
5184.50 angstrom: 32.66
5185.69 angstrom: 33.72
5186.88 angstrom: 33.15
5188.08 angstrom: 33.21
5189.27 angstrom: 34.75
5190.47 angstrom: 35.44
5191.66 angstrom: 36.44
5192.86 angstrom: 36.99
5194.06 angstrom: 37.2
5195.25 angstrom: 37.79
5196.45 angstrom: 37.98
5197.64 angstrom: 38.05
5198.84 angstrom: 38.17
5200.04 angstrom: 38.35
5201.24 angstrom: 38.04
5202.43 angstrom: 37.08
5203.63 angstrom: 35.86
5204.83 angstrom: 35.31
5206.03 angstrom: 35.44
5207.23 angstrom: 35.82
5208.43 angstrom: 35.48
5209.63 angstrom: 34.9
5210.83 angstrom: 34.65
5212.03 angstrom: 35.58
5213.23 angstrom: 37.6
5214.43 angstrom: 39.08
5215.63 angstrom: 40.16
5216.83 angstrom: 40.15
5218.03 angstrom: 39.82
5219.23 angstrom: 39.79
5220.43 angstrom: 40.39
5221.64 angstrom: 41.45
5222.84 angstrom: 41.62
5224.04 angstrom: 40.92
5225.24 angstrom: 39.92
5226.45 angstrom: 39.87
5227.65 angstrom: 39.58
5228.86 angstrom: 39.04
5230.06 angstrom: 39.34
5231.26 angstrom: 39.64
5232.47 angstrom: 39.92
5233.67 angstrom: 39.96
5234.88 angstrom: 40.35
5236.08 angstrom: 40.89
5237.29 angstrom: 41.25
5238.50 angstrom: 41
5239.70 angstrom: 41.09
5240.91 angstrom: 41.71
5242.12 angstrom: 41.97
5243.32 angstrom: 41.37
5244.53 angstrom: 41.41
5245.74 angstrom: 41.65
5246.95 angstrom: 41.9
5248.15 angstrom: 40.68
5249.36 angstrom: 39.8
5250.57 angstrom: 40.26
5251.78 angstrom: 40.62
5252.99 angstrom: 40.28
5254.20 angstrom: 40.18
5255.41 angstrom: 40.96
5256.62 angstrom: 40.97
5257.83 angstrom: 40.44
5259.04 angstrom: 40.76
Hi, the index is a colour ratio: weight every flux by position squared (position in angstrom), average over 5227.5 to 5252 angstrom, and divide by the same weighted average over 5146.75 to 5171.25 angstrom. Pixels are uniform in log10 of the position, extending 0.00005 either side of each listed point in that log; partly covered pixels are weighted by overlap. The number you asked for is 1.2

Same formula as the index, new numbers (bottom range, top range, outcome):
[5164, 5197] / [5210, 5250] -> 1.27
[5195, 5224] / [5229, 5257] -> 1.09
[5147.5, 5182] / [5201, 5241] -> 1.22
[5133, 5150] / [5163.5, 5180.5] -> 0.83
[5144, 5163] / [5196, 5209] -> 1.05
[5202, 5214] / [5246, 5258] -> 1.16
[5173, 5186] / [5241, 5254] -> 1.37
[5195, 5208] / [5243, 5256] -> 1.12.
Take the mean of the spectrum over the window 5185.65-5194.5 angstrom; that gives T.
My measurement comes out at 35.1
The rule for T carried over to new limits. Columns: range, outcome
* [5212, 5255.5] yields 40.4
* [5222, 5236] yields 40.1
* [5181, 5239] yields 37.6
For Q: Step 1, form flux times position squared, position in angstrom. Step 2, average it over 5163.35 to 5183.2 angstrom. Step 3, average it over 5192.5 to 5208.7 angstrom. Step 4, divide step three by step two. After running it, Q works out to 1.25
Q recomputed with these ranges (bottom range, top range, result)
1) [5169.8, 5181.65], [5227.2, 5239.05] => 1.39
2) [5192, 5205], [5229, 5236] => 1.08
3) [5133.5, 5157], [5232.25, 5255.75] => 1.16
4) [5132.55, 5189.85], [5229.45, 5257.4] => 1.25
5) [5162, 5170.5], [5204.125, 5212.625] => 1.17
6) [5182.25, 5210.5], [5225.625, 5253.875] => 1.15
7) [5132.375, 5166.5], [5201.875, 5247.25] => 1.13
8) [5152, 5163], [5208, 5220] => 1.07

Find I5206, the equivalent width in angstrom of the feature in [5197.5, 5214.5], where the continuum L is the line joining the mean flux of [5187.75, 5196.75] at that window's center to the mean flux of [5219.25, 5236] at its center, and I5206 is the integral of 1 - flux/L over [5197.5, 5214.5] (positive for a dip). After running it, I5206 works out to 0.6 angstrom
